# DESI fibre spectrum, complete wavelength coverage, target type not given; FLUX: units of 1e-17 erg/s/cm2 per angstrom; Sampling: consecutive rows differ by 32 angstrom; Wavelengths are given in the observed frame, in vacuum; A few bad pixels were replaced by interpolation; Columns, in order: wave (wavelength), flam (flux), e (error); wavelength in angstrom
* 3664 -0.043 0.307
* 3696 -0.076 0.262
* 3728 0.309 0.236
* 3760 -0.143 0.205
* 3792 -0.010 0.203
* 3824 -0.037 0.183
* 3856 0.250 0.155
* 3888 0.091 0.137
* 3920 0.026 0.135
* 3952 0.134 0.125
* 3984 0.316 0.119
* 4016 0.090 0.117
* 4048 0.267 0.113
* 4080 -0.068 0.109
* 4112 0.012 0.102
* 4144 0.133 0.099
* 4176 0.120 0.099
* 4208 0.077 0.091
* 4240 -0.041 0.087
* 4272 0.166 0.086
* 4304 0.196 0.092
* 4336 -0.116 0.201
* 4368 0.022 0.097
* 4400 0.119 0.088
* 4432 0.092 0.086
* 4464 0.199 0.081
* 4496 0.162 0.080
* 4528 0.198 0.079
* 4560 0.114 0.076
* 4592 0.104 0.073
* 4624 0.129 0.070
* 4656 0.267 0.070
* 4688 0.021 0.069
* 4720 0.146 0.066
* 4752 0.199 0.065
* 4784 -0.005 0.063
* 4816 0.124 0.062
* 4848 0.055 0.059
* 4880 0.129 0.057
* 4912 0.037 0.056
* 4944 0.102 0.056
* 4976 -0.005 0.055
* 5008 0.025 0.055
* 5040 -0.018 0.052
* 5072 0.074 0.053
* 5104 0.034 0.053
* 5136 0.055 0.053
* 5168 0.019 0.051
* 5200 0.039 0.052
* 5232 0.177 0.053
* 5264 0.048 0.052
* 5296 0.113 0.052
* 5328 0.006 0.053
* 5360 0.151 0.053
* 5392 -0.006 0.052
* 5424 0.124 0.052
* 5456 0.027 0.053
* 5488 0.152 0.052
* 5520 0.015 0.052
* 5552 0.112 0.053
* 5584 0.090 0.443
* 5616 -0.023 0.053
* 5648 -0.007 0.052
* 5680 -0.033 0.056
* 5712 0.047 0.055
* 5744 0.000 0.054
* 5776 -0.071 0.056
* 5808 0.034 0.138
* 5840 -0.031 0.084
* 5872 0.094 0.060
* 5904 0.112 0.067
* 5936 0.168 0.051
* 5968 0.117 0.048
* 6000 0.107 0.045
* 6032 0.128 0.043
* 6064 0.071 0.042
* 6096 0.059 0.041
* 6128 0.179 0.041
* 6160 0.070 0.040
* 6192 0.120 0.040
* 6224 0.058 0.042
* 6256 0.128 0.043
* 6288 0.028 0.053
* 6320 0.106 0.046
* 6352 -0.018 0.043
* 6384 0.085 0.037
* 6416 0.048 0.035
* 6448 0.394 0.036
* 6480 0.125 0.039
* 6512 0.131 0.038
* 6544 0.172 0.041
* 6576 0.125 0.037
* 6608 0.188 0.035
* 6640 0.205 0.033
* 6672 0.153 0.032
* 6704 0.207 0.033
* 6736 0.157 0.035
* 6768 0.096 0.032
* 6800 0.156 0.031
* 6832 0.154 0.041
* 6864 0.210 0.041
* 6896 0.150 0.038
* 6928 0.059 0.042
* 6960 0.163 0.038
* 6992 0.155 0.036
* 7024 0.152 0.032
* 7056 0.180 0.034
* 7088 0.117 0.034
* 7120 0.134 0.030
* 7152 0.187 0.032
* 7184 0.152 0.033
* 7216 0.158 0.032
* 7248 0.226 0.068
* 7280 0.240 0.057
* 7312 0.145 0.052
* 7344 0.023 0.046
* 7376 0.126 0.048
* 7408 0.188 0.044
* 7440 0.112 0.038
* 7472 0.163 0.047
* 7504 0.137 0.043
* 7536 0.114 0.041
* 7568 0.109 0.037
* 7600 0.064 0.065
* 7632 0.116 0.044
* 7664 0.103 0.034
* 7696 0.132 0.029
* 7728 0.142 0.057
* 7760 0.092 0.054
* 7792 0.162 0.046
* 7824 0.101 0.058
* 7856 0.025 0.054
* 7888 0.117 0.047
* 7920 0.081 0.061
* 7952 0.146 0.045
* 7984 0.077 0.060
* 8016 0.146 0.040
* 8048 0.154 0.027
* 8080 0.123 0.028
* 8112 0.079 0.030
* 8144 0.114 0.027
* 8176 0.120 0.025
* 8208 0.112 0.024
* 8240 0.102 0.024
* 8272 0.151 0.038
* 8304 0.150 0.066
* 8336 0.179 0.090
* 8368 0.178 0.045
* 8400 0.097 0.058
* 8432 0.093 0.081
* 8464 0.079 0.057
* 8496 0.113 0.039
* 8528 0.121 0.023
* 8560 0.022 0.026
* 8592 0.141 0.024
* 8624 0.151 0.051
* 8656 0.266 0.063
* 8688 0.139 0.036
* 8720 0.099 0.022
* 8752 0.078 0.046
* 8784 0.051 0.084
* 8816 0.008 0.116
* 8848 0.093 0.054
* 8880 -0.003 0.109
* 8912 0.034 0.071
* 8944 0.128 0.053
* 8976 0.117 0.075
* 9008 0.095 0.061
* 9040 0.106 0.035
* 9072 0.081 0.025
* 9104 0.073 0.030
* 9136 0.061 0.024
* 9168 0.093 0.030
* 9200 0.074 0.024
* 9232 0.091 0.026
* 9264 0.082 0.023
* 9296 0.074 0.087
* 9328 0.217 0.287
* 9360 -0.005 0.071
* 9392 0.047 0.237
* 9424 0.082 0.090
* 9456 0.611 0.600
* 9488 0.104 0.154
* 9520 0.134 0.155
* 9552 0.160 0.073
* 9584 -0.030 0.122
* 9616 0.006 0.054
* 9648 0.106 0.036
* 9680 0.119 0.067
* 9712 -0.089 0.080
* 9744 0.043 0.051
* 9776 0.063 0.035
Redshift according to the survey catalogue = 0.73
